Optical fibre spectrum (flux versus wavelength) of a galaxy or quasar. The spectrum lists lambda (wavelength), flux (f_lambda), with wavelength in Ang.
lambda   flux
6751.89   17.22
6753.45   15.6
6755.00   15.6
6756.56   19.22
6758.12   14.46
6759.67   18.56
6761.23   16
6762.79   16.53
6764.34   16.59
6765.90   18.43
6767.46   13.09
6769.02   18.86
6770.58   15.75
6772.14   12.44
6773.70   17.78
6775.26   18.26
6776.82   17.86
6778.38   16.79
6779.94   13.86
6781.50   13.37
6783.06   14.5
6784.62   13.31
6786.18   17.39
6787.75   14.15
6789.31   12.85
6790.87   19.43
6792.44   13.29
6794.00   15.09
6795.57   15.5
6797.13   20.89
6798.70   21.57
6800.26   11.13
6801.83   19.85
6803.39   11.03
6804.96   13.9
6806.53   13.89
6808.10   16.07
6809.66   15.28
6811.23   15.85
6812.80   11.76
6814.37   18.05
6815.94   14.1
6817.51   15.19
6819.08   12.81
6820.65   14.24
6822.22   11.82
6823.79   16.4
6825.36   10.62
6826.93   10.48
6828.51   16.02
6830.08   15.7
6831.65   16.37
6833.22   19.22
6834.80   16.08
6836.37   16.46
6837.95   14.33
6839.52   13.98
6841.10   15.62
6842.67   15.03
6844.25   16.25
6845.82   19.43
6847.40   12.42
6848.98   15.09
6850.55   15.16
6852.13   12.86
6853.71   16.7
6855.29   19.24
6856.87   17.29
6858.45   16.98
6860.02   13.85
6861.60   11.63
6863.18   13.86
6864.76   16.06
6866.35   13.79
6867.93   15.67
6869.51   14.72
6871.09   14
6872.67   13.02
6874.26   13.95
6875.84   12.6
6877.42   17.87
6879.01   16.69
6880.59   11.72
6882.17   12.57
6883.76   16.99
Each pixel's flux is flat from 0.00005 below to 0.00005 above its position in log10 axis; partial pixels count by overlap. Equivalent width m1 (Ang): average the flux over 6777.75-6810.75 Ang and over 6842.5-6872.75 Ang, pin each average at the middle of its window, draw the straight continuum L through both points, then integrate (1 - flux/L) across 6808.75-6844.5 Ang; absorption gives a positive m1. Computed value 1.1 Ang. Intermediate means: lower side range 15.4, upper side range 15.2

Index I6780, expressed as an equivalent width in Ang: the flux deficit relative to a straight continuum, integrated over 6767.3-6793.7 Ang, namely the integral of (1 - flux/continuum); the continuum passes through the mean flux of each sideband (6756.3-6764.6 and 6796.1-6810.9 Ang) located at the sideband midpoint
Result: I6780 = 1.4 Ang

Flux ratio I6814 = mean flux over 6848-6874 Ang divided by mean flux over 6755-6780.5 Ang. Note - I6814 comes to 0.91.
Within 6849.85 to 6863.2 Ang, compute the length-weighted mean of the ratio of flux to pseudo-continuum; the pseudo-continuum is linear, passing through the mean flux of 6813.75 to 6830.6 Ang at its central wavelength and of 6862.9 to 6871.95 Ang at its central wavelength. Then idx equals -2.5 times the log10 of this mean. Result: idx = -0.06 mag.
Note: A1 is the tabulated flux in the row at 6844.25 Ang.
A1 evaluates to 16.25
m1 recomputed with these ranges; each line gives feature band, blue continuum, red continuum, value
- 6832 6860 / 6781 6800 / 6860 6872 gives -2.51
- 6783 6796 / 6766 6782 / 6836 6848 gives 0.63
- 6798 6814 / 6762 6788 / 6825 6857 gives 0.61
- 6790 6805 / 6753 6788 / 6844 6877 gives -0.50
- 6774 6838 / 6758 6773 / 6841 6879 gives 1.86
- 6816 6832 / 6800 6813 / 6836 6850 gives 1.11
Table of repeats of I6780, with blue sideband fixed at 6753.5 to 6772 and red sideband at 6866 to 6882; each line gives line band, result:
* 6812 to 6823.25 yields 1.0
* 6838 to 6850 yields -0.3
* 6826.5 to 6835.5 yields -0.4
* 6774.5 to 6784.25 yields 0.3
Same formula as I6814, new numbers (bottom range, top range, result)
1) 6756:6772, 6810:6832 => 0.86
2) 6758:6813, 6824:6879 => 0.96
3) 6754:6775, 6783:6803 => 0.98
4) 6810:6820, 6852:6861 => 1.11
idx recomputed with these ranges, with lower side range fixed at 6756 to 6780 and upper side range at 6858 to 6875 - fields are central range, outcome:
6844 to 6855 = -0.063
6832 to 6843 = -0.065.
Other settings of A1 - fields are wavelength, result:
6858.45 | 16.98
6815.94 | 14.1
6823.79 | 16.4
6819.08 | 12.81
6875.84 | 12.6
